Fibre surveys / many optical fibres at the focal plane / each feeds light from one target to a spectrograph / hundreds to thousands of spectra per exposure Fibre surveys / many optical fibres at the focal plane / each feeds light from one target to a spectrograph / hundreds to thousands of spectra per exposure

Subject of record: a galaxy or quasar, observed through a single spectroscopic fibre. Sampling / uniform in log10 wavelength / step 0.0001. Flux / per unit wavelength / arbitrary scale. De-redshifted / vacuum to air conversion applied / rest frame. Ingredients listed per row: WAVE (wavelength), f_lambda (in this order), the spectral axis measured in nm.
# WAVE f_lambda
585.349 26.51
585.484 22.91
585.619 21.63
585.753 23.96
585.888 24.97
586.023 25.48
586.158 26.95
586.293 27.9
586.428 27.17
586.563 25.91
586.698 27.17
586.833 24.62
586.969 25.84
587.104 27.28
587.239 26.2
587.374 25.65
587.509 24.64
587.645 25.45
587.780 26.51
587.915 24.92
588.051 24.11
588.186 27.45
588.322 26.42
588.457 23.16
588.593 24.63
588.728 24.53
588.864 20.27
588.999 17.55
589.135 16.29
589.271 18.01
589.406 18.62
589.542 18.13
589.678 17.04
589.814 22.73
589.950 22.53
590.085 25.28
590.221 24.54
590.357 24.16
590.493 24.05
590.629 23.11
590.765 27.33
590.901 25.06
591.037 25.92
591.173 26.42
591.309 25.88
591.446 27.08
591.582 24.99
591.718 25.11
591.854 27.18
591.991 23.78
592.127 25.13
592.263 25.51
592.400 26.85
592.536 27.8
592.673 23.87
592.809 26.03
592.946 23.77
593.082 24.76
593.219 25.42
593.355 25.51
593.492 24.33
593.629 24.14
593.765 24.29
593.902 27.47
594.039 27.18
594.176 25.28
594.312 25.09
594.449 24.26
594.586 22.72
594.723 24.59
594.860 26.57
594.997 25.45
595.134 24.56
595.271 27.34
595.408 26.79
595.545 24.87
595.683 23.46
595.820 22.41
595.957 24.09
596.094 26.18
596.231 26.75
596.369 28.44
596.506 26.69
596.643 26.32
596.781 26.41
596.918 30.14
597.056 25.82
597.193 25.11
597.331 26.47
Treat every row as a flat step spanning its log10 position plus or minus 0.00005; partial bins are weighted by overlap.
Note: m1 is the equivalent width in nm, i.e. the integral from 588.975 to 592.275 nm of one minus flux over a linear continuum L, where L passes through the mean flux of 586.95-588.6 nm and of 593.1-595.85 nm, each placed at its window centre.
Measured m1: 0.27 nm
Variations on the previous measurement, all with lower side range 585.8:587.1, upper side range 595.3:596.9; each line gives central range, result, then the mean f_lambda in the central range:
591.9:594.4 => 0.059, 25.4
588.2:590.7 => 0.407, 21.9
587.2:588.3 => 0.023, 25.6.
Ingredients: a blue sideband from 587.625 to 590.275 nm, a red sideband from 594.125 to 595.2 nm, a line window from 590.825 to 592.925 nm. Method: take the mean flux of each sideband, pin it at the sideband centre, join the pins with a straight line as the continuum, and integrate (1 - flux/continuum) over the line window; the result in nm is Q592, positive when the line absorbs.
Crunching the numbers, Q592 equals -0.189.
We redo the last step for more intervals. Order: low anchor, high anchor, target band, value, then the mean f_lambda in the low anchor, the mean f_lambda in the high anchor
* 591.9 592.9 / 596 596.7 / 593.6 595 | 0.05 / 25.5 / 26.8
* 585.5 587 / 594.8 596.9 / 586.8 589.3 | 0.16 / 25.5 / 25.9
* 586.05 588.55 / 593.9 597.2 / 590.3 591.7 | 0.02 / 25.9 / 25.7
